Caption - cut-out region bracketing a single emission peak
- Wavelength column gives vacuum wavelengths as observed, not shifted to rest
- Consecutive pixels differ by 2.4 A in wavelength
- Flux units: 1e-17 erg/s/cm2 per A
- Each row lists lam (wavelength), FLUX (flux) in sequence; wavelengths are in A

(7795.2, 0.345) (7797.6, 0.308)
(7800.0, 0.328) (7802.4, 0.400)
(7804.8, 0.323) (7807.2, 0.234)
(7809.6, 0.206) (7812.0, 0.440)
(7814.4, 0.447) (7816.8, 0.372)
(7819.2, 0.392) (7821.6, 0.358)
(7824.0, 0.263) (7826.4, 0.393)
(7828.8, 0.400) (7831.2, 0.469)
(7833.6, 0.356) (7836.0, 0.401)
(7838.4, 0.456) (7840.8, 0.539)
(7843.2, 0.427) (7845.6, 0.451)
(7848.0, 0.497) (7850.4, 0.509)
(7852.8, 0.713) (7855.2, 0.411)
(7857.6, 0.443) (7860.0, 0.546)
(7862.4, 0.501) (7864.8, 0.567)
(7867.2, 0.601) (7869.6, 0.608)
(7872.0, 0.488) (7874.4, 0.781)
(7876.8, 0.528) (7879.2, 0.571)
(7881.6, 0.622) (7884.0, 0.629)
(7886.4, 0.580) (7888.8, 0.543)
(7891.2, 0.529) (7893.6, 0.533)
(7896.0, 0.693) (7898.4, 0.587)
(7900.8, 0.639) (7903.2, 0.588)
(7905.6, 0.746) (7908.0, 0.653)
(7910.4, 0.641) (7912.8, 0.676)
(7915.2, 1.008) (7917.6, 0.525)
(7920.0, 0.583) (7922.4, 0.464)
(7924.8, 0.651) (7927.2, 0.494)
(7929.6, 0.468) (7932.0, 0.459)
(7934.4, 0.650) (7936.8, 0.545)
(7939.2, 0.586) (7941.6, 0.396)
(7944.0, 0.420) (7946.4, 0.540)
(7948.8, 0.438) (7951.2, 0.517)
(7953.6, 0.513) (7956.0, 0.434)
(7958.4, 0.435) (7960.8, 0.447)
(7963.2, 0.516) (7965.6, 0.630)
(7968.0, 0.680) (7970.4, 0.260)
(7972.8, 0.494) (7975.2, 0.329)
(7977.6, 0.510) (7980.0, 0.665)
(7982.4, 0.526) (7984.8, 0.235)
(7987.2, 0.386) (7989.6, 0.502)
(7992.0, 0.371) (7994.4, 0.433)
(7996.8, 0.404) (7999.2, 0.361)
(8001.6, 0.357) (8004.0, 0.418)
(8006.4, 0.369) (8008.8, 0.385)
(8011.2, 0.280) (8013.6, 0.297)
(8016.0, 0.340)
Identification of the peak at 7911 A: Mg II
